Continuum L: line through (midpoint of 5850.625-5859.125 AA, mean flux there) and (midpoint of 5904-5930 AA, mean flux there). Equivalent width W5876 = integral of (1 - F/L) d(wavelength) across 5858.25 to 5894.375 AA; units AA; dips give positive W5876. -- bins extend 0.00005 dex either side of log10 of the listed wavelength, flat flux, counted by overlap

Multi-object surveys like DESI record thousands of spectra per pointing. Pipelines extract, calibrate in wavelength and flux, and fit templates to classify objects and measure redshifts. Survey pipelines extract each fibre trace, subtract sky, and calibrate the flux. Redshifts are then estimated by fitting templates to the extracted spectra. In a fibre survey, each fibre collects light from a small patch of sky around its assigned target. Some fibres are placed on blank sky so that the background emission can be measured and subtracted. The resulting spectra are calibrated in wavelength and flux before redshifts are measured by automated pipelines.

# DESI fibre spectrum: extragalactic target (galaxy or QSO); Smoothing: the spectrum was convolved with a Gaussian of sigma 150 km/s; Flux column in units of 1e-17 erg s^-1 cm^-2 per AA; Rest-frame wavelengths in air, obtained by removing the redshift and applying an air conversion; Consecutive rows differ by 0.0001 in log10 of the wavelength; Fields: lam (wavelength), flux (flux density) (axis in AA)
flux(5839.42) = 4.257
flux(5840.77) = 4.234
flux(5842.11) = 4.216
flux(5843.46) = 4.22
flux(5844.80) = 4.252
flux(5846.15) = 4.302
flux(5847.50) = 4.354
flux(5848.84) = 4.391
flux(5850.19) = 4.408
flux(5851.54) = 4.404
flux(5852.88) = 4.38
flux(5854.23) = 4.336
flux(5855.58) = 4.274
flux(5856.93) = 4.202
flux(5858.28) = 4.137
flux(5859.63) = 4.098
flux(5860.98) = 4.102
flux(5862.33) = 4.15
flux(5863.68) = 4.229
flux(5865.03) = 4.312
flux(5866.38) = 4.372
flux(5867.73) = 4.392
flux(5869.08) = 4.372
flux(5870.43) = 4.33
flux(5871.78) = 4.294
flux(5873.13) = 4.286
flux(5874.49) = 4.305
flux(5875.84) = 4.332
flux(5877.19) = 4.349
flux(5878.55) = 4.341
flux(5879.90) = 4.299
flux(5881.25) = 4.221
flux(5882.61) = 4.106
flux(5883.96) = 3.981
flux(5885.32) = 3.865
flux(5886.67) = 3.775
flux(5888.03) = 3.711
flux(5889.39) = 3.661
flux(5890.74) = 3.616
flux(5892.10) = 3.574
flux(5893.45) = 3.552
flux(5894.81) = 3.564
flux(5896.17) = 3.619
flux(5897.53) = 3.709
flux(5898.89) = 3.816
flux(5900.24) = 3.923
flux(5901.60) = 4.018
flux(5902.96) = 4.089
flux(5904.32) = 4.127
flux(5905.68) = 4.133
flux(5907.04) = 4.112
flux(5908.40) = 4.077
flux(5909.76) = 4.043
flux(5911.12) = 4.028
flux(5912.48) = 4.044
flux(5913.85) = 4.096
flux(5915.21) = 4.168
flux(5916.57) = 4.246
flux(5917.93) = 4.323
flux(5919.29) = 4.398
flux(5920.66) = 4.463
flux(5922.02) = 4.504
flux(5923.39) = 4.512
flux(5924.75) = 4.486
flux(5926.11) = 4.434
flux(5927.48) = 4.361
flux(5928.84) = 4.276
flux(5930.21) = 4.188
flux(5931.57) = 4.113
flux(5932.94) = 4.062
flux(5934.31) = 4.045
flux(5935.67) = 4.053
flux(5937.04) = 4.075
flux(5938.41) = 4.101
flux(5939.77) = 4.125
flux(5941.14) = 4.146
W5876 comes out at 1.5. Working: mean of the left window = 4.29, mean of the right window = 4.25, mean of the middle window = 4.1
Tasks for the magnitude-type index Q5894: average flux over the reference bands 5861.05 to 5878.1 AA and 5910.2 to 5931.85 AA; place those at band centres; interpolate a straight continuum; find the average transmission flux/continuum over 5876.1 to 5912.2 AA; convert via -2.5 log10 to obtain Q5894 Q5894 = 0.09 mag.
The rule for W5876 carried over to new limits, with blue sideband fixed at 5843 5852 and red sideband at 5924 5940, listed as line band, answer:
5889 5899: 1.5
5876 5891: 0.9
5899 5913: 0.6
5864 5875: -0.1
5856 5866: 0.3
